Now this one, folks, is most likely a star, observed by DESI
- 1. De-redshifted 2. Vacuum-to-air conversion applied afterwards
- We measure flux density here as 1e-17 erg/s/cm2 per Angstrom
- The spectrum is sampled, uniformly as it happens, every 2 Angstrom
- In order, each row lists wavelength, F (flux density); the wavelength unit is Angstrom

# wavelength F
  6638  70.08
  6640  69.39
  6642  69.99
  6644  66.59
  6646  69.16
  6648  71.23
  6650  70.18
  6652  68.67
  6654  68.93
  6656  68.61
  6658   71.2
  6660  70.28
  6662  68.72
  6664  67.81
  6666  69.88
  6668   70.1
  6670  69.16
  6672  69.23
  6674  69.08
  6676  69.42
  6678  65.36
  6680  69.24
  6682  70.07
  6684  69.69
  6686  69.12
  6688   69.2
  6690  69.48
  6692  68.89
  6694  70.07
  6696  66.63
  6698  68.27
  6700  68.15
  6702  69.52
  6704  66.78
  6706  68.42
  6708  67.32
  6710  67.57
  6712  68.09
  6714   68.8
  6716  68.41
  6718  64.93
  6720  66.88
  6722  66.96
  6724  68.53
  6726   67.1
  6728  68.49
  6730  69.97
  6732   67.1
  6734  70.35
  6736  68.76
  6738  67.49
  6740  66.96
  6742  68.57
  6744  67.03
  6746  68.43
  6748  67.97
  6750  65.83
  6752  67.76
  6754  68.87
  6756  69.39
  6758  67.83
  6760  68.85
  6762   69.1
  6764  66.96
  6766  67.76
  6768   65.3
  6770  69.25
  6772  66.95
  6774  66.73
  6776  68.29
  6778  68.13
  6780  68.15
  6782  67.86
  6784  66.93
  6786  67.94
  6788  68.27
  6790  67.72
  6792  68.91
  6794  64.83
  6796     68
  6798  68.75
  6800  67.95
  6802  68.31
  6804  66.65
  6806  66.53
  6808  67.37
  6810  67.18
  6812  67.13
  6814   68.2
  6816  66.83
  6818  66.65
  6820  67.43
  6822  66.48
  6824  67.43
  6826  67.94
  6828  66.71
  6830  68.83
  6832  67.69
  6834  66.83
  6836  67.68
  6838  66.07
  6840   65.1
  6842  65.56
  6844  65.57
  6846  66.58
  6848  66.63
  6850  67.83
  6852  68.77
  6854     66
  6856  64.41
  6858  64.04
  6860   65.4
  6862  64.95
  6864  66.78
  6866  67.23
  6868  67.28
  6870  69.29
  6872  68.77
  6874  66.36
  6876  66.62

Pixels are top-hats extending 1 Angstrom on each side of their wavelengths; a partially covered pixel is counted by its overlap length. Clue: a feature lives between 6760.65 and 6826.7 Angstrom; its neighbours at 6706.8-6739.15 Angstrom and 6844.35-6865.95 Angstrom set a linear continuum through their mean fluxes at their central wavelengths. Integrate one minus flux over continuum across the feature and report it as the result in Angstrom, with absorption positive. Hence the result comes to -0.5 Angstrom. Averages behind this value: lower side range 67.9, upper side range 66.2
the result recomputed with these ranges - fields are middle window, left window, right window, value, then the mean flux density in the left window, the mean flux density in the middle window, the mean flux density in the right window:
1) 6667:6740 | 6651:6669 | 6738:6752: 0.01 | 69.4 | 68.4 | 67.5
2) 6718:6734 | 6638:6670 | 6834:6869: 0.10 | 69.4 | 67.8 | 66.2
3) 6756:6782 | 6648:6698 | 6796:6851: 0.01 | 69.2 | 67.8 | 67.1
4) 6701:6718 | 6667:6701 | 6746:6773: 0.15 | 68.9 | 67.9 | 67.9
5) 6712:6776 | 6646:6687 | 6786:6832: 0.42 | 69.3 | 67.9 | 67.5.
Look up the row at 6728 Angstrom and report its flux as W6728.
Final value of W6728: 68.49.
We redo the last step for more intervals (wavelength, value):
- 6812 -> 67.13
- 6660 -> 70.28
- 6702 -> 69.52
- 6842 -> 65.56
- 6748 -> 67.97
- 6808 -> 67.37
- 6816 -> 66.83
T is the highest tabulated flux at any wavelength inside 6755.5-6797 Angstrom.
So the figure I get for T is 69.39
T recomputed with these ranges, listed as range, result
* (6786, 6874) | 69.29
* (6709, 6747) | 70.35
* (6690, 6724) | 70.07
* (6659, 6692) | 70.28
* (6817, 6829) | 67.94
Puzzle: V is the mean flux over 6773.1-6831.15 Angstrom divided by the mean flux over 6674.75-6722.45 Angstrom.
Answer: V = 1.0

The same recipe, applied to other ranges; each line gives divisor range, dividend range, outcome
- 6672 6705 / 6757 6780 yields 0.99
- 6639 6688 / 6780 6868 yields 0.97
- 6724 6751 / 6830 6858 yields 0.98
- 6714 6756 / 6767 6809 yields 1.00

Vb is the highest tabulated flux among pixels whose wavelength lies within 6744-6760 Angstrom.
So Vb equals 69.39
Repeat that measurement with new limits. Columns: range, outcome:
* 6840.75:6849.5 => 66.63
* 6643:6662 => 71.23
